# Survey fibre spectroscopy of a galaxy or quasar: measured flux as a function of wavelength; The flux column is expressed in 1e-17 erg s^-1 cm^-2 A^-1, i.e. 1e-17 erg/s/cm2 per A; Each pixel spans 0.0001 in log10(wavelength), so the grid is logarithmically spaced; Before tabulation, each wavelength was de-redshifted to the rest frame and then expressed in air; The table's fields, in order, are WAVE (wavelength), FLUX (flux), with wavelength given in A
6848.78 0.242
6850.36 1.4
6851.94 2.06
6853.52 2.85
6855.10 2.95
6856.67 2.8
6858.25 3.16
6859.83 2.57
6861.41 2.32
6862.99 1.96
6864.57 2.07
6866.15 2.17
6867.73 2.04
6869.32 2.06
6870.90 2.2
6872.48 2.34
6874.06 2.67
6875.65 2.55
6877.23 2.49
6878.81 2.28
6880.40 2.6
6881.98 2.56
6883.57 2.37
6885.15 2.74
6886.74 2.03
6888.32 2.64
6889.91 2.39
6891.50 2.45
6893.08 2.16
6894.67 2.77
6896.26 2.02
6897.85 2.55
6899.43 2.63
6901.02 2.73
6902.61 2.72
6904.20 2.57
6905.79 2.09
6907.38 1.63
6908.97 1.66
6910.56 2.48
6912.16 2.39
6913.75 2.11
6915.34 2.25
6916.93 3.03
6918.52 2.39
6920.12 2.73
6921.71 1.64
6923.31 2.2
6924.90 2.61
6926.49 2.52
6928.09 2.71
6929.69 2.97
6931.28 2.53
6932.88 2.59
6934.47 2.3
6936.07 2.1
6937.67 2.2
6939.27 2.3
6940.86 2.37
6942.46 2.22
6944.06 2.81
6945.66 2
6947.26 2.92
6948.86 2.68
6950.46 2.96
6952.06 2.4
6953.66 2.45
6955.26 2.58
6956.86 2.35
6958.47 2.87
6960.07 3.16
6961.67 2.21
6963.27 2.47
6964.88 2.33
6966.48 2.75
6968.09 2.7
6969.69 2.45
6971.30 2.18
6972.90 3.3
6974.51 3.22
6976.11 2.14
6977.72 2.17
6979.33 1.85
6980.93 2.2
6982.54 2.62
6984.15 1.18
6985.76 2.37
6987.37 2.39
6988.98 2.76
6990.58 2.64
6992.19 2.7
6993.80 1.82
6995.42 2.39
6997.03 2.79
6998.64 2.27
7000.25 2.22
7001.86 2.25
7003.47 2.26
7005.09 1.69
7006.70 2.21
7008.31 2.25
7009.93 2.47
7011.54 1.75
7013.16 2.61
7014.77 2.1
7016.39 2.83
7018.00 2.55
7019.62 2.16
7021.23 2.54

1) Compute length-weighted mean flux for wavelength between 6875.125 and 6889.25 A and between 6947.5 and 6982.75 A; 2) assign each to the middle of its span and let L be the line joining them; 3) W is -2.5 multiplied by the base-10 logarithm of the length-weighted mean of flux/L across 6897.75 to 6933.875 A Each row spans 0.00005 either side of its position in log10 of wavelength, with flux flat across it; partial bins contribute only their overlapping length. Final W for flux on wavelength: 0.037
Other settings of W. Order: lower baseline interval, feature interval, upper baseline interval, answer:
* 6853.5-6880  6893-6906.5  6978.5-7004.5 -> -0.04 mag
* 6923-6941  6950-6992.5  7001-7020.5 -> -0.06 mag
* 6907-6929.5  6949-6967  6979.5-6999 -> -0.11 mag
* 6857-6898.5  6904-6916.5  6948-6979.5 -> 0.15 mag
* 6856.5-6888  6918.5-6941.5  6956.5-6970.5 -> 0.05 mag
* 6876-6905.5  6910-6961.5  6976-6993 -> -0.05 mag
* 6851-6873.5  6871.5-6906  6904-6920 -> -0.07 mag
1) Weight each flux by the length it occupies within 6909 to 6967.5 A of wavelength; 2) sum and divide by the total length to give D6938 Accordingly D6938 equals 2.48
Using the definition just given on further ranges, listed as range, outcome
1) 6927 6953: 2.5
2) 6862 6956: 2.4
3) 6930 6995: 2.46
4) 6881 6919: 2.39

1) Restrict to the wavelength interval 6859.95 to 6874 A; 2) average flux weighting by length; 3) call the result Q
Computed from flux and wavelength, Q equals 2.19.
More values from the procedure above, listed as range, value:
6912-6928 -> 2.4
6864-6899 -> 2.38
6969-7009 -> 2.33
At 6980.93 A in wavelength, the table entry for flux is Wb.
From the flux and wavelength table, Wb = 2.2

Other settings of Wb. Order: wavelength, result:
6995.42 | 2.39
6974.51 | 3.22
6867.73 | 2.04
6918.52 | 2.39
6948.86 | 2.68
